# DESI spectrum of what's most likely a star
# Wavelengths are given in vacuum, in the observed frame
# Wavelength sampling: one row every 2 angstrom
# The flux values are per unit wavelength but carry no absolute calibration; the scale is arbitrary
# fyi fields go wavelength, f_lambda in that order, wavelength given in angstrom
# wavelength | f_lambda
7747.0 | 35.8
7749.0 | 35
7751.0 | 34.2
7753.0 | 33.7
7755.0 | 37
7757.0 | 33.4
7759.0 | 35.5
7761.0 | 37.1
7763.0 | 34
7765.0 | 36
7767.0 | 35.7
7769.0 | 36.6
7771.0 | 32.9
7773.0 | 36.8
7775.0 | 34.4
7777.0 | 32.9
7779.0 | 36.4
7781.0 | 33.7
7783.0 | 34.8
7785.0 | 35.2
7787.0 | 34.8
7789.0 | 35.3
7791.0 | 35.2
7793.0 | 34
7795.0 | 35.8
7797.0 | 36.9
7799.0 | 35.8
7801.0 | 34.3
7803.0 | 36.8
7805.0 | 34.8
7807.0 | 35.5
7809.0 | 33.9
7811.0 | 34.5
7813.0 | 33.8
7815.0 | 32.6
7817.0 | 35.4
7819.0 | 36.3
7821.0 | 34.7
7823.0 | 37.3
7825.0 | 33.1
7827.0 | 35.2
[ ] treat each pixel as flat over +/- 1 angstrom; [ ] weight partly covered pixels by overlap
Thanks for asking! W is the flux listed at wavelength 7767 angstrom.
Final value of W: 35.7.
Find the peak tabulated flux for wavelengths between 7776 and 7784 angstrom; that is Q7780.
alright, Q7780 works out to 36.4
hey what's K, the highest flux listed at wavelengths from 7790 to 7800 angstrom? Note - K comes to 36.9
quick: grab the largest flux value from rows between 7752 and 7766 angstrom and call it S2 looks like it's 37.1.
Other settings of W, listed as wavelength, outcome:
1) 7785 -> 35.2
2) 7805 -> 34.8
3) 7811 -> 34.5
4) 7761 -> 37.1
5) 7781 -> 33.7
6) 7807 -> 35.5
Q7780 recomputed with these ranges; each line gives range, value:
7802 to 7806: 36.8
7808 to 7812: 34.5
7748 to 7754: 35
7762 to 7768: 36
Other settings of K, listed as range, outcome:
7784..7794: 35.3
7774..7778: 34.4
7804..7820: 36.3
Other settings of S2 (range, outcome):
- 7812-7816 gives 33.8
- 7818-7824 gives 37.3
